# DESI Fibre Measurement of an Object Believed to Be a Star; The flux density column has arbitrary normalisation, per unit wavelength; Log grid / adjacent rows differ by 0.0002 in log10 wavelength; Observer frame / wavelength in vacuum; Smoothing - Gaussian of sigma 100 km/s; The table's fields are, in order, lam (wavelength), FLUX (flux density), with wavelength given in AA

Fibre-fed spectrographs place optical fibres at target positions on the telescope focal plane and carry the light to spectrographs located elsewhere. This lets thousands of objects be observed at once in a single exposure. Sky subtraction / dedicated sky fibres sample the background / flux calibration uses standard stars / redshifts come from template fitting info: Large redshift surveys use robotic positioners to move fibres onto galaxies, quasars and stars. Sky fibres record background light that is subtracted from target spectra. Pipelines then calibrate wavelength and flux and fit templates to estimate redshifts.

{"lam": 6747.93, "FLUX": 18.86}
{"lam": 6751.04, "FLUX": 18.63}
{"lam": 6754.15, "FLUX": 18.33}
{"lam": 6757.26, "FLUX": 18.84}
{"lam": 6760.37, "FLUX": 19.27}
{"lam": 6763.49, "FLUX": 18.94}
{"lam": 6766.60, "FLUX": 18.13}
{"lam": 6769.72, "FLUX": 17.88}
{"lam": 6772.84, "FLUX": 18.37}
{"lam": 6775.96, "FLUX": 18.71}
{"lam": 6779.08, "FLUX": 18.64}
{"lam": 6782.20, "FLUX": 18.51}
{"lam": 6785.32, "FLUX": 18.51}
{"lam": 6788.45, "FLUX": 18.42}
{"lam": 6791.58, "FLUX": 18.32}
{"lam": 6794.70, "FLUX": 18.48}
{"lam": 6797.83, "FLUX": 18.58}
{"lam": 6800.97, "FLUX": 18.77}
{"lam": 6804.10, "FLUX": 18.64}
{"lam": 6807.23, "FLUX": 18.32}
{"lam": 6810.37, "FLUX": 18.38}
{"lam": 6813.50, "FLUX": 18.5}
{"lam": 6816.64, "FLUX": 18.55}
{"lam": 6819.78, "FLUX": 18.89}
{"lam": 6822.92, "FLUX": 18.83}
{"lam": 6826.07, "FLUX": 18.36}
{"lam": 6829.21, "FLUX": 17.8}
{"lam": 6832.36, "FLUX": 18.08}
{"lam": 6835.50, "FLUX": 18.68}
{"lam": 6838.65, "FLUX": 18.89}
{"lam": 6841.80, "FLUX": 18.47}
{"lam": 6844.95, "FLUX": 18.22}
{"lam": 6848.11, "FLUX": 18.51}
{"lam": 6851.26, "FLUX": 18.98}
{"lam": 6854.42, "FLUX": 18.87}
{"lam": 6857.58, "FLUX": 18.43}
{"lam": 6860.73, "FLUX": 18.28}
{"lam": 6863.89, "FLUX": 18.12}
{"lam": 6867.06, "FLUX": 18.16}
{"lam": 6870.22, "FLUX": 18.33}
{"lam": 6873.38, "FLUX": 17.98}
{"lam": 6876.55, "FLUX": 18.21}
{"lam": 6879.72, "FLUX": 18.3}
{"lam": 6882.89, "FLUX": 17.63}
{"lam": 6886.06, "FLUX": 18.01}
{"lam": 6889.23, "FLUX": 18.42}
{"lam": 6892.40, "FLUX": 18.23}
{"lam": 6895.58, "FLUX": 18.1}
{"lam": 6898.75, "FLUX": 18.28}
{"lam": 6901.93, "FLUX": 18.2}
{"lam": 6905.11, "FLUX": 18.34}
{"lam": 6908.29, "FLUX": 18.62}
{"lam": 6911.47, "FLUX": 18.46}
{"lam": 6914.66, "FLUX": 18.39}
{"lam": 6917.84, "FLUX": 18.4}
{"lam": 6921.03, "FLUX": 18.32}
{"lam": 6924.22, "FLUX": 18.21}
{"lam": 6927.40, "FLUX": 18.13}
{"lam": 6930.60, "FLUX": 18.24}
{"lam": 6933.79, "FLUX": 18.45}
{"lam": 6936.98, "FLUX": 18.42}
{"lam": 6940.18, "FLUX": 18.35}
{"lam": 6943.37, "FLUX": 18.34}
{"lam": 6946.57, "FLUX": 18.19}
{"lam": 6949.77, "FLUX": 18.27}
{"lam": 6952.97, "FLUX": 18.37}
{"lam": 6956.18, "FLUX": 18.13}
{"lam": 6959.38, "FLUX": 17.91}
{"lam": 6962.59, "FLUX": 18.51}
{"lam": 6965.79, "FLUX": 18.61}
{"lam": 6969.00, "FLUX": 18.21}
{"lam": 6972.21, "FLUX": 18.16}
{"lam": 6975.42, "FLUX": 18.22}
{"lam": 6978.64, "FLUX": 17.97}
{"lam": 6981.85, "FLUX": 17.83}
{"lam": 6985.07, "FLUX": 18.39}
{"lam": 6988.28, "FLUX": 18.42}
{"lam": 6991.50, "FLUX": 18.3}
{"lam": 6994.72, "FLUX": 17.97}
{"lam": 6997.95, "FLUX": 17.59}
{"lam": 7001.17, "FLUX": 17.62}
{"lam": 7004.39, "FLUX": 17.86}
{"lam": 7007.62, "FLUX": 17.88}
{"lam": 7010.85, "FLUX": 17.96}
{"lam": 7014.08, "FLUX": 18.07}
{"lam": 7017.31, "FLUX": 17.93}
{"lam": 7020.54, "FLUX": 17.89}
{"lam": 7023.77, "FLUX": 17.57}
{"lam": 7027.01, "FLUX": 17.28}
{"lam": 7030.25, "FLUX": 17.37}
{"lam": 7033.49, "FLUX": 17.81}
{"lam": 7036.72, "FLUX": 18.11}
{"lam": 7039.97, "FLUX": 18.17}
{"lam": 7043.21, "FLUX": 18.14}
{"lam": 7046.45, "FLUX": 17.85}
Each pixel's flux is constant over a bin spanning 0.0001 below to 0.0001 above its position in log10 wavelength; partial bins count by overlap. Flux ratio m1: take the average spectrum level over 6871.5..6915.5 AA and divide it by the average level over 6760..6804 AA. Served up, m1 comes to 1.0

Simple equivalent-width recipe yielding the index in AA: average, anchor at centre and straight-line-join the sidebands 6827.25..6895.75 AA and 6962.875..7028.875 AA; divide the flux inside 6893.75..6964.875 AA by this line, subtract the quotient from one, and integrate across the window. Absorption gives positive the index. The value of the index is -0.6 AA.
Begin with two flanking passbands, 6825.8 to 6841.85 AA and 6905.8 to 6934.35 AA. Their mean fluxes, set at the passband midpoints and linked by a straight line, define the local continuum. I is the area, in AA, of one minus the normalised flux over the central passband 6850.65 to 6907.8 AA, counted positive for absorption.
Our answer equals 0.3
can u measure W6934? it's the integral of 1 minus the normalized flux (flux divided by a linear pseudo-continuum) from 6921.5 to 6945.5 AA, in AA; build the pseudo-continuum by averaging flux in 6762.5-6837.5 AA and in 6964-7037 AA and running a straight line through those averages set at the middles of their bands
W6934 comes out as -0.23 AA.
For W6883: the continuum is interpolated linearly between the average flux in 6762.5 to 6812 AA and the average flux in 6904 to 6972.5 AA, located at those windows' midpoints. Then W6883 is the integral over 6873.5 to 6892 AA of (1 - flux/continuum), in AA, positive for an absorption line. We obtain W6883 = 0.3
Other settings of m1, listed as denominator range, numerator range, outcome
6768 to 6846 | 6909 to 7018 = 0.98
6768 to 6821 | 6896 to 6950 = 0.99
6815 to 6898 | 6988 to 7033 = 0.97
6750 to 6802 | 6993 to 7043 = 0.96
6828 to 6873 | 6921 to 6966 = 0.99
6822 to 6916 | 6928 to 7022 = 0.99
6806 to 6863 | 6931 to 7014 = 0.98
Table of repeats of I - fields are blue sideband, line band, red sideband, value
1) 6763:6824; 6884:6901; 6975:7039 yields 0.0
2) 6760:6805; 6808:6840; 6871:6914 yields -0.1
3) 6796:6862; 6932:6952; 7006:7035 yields -0.3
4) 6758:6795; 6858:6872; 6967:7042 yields 0.0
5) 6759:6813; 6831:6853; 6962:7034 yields -0.2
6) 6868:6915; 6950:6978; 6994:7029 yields -0.5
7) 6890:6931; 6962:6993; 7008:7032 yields -0.5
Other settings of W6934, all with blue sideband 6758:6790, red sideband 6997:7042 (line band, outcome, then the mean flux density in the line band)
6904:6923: -0.31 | 18.4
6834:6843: -0.17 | 18.7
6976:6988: -0.14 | 18.1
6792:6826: -0.25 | 18.6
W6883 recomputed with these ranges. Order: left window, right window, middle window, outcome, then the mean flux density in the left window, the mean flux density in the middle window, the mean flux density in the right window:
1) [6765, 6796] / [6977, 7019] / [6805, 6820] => -0.13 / 18.4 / 18.5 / 18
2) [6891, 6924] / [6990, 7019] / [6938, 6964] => -0.18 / 18.3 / 18.3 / 17.9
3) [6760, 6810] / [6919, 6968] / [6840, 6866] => -0.09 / 18.5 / 18.5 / 18.3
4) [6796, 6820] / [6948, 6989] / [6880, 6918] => 0.24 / 18.6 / 18.3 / 18.2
